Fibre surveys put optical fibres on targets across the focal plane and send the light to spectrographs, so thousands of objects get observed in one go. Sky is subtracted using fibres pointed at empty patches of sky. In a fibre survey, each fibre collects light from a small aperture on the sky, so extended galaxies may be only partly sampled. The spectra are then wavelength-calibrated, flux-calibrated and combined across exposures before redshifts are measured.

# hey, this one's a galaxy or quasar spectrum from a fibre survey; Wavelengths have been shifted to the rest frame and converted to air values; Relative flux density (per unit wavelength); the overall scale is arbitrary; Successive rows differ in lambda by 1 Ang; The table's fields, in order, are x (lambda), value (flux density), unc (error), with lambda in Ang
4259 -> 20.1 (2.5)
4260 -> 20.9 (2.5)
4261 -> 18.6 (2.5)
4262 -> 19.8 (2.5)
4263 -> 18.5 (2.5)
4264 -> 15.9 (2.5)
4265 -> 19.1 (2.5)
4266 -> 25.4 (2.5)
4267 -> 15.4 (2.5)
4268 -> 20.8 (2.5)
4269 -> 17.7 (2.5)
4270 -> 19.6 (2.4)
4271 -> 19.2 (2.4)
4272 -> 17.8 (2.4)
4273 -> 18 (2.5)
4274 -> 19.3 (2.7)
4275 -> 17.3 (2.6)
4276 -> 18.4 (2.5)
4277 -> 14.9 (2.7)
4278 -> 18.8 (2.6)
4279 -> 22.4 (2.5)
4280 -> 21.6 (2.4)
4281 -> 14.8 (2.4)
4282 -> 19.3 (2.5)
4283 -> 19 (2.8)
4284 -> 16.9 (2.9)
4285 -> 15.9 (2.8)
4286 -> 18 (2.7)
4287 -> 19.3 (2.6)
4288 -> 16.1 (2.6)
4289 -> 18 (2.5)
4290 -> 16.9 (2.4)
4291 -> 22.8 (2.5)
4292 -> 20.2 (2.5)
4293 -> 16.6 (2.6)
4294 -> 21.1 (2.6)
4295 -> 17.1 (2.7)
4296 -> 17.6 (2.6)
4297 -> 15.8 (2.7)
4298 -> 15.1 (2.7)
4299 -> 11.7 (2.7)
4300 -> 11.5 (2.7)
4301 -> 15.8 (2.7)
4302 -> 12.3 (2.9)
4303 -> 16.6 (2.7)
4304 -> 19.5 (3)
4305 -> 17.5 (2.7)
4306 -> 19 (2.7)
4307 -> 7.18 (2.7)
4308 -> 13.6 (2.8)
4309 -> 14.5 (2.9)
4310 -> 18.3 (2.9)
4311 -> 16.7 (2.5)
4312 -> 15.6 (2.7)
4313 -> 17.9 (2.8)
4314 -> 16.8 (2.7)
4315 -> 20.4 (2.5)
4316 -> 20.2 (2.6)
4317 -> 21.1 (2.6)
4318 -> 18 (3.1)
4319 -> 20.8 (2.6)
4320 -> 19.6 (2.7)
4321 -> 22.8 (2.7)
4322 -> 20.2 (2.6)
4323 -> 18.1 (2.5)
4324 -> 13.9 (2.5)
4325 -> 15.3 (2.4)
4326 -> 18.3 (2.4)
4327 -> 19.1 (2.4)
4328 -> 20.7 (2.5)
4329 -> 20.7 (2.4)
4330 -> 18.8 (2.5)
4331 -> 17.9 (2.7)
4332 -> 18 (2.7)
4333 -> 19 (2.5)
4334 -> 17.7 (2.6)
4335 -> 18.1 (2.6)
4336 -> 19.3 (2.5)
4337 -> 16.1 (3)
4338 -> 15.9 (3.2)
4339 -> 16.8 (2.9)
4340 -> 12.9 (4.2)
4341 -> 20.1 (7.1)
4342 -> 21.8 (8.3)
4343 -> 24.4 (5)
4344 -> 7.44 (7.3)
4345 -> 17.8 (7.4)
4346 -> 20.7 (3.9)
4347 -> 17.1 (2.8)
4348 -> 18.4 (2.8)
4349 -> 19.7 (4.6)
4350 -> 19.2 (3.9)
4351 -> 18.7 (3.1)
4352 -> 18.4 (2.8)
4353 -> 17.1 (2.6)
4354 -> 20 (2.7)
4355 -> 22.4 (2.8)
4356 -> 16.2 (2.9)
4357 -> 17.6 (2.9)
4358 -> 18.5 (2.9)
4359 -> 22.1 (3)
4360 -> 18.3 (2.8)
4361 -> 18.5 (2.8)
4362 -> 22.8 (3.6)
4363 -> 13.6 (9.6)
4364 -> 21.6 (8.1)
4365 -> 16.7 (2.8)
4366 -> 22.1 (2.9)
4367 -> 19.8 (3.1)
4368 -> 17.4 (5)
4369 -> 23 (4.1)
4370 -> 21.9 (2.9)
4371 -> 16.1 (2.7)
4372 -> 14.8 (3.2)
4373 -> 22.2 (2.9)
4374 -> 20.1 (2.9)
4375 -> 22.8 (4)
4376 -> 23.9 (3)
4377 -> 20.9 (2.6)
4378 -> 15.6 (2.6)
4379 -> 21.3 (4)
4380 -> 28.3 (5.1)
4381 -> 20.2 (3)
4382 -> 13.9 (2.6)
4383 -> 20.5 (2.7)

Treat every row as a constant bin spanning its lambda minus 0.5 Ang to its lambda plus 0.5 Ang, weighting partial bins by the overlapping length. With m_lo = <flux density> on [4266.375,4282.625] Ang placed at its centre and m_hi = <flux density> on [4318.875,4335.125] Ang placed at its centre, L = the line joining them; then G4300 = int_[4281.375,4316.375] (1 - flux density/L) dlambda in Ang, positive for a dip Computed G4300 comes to 3.3 Ang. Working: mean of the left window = 18.5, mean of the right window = 18.7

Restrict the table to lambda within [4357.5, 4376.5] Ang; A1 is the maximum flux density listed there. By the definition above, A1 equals 23.9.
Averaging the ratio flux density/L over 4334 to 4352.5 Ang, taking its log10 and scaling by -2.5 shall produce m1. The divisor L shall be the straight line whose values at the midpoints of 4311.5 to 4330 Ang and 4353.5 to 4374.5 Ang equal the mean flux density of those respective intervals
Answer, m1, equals 0.07 mag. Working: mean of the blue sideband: 18.9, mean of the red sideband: 19.3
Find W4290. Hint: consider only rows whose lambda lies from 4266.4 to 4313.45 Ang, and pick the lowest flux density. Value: 7.18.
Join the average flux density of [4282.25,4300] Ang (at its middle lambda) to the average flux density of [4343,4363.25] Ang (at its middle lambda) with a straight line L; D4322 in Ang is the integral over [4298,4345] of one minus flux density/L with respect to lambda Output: 1.5 Ang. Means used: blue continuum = 17.4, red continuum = 18.4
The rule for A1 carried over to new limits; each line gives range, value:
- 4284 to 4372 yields 24.4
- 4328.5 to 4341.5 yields 20.7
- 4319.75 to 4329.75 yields 22.8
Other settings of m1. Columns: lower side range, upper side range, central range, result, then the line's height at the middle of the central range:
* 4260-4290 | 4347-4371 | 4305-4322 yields 0.065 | 18.8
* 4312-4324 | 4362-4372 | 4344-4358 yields 0.048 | 19.1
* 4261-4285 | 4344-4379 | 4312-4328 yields 0.007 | 18.9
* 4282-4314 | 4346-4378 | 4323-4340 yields 0.021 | 18.1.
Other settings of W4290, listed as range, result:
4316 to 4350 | 7.44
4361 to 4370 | 13.6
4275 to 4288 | 14.8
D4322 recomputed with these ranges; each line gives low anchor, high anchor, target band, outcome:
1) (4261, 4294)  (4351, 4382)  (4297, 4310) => 2.9 Ang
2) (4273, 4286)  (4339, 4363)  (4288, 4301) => 0.9 Ang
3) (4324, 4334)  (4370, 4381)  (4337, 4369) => 1.6 Ang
